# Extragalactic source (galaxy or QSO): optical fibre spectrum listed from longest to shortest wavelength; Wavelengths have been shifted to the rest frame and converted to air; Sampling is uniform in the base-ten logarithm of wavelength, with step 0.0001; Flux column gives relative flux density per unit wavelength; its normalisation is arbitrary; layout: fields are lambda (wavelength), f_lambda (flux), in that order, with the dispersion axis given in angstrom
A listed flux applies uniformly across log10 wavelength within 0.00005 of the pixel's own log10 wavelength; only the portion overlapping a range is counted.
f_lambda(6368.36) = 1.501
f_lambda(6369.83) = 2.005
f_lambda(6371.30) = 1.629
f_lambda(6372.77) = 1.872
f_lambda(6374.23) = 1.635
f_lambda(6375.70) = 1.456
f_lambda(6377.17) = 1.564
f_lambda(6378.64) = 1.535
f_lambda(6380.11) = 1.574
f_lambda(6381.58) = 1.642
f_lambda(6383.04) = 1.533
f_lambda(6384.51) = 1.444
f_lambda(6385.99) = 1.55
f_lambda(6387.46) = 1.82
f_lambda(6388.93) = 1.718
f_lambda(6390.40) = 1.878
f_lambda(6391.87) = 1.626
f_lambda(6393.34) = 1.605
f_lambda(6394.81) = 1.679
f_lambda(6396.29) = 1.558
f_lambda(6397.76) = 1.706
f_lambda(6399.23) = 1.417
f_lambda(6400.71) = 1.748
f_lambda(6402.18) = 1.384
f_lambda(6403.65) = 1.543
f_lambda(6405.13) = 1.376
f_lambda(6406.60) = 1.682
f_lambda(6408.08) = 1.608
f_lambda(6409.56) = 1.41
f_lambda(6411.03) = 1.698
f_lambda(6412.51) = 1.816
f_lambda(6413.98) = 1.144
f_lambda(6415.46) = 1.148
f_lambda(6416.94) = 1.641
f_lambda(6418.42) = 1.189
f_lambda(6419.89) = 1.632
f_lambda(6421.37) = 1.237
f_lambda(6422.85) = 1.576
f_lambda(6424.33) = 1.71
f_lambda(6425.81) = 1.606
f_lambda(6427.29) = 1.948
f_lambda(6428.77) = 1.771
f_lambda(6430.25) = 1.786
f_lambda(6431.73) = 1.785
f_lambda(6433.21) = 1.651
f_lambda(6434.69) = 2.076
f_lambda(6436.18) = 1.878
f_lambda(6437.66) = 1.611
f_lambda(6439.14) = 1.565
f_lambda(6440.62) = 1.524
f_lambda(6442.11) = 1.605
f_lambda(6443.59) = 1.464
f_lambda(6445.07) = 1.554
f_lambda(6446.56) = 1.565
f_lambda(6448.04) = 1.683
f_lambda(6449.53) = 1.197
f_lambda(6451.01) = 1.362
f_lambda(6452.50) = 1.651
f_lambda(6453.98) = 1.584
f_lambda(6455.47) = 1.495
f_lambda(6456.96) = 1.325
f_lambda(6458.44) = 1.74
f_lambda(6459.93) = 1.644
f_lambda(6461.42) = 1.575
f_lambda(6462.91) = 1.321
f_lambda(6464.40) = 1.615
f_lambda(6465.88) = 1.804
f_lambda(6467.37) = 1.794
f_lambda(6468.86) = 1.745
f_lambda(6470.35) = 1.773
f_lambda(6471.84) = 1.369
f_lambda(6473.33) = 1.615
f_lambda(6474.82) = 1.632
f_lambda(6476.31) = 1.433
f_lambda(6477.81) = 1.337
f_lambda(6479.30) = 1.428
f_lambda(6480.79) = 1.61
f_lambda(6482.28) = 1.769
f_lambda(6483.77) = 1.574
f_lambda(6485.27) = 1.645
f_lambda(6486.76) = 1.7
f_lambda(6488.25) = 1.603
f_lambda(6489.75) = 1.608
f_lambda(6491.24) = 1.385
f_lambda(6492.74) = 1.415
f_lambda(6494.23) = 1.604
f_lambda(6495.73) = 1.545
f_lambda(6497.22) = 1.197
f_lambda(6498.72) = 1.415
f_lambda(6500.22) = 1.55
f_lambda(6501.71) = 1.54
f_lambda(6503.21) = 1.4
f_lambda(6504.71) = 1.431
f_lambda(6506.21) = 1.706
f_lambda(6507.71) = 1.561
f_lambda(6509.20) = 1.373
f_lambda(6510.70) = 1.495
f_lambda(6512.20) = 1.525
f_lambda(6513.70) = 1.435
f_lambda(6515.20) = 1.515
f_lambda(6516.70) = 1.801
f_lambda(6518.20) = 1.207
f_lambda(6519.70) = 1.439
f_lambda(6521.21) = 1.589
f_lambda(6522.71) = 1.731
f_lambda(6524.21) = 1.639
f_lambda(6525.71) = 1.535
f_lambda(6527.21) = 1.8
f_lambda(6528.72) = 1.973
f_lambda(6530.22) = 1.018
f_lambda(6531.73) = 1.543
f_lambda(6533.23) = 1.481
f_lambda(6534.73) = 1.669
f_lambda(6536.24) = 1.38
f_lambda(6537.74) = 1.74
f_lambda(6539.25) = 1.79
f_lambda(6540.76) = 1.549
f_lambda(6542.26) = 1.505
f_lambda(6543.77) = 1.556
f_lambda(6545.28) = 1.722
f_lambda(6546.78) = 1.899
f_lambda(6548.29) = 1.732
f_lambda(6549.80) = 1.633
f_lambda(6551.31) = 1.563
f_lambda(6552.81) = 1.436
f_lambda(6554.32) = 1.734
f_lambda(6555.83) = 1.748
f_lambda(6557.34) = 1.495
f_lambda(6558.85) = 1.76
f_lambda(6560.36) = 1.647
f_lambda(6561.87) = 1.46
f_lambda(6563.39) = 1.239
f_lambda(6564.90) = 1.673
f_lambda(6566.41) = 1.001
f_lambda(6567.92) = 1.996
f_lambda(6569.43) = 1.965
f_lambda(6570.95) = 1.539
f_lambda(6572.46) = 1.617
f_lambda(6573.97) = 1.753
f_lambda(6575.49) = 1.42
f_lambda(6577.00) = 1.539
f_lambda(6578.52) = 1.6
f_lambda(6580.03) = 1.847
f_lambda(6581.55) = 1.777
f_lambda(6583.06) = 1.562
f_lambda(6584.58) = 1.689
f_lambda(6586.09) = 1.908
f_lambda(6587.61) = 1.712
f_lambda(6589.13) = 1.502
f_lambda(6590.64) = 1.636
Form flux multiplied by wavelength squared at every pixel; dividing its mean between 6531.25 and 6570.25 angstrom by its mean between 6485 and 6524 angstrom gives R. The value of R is 1.08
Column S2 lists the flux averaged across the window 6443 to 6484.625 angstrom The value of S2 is 1.56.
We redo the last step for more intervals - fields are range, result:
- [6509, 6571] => 1.59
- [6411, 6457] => 1.58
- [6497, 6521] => 1.48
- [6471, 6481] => 1.48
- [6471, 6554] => 1.55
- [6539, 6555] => 1.64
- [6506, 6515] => 1.51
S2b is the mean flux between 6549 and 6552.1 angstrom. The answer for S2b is 1.6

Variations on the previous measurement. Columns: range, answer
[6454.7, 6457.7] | 1.41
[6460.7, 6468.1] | 1.62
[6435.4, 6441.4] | 1.64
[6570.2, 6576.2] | 1.58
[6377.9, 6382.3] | 1.58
